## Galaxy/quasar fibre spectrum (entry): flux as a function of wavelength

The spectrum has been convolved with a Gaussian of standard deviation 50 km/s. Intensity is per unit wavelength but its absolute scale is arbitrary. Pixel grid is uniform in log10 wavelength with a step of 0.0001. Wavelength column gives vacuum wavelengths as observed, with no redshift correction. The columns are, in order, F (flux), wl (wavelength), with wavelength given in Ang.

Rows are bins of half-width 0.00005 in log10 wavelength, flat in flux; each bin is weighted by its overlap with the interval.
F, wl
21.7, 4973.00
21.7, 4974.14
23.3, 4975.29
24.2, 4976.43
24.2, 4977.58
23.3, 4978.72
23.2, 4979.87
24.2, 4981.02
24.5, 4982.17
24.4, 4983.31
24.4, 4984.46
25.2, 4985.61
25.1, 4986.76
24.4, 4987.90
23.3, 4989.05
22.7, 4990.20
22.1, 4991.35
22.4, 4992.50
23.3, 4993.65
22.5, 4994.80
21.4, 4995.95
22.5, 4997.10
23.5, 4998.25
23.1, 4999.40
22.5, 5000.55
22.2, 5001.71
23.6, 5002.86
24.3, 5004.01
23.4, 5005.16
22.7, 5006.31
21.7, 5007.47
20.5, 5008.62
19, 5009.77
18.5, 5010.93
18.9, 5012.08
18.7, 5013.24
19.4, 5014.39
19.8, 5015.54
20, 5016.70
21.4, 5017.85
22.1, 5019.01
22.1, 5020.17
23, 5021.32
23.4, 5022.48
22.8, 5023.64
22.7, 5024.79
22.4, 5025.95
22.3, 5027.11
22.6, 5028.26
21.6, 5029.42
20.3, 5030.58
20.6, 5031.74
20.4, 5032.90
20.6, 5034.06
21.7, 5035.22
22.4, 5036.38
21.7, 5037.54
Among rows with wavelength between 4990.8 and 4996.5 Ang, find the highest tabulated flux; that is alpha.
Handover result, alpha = 23.3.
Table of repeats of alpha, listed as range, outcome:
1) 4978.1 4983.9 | 24.5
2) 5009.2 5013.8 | 19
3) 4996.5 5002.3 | 23.5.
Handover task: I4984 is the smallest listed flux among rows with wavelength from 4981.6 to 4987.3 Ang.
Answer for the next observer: 24.4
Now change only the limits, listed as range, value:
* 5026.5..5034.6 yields 20.3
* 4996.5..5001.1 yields 22.5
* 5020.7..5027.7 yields 22.3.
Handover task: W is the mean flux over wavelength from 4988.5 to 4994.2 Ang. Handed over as 22.7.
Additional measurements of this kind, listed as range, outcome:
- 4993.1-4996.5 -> 22.4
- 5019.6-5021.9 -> 22.6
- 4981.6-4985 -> 24.5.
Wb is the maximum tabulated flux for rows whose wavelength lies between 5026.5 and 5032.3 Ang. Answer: 22.6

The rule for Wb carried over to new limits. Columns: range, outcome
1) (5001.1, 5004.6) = 24.3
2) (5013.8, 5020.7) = 22.1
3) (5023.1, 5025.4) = 22.8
